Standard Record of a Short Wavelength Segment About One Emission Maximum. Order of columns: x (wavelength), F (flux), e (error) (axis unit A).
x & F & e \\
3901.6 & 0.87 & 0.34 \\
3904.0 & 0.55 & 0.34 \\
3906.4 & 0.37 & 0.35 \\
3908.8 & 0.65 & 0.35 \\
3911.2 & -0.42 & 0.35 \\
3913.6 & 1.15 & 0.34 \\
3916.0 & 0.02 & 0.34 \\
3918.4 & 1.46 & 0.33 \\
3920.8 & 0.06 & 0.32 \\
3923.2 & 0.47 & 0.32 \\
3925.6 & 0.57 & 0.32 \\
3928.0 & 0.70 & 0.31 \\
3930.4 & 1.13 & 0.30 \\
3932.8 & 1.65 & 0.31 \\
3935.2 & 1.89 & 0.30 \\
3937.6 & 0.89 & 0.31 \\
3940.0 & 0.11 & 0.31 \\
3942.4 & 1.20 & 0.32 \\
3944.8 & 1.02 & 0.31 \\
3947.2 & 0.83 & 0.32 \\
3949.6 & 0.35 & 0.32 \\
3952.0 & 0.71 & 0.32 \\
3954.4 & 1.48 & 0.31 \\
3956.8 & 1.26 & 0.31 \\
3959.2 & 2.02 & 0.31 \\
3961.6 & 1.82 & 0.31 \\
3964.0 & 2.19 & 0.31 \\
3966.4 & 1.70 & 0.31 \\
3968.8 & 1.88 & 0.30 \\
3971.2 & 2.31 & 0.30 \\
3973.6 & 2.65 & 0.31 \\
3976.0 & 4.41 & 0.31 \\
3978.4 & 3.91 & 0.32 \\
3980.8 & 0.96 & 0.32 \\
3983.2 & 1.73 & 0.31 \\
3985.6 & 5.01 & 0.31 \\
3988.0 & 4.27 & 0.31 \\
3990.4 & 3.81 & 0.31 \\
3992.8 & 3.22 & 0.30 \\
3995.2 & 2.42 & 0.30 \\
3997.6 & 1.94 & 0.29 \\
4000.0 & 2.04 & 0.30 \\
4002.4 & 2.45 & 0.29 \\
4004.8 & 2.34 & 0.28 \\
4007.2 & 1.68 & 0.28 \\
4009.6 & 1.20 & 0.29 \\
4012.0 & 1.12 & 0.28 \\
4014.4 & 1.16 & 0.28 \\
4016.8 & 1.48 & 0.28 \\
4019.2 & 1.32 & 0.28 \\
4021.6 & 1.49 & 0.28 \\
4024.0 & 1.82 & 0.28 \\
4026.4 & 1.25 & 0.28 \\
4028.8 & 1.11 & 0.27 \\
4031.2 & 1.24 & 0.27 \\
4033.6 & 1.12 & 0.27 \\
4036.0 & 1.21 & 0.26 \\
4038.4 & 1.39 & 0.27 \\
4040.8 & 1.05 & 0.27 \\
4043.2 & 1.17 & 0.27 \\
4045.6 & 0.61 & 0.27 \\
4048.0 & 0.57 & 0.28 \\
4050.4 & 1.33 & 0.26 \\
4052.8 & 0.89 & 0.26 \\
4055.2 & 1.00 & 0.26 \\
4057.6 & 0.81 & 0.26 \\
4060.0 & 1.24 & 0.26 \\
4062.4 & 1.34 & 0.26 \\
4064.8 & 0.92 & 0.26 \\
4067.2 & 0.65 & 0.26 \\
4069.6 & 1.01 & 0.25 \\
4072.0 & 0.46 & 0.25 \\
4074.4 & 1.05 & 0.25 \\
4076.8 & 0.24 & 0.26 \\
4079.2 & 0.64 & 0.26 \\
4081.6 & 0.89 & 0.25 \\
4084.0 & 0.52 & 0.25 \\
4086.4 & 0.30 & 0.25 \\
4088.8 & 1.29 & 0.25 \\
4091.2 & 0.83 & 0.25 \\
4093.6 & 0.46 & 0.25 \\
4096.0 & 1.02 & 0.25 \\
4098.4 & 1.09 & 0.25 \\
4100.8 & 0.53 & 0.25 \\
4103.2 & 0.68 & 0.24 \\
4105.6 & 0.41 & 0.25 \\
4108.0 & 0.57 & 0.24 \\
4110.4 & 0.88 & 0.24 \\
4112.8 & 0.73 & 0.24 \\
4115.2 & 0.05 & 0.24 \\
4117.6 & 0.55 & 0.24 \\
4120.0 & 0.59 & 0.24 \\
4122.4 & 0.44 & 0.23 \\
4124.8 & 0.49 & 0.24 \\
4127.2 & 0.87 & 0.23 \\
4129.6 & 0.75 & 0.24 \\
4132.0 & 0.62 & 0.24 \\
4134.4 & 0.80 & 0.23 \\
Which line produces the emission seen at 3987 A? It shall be Lyman alpha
